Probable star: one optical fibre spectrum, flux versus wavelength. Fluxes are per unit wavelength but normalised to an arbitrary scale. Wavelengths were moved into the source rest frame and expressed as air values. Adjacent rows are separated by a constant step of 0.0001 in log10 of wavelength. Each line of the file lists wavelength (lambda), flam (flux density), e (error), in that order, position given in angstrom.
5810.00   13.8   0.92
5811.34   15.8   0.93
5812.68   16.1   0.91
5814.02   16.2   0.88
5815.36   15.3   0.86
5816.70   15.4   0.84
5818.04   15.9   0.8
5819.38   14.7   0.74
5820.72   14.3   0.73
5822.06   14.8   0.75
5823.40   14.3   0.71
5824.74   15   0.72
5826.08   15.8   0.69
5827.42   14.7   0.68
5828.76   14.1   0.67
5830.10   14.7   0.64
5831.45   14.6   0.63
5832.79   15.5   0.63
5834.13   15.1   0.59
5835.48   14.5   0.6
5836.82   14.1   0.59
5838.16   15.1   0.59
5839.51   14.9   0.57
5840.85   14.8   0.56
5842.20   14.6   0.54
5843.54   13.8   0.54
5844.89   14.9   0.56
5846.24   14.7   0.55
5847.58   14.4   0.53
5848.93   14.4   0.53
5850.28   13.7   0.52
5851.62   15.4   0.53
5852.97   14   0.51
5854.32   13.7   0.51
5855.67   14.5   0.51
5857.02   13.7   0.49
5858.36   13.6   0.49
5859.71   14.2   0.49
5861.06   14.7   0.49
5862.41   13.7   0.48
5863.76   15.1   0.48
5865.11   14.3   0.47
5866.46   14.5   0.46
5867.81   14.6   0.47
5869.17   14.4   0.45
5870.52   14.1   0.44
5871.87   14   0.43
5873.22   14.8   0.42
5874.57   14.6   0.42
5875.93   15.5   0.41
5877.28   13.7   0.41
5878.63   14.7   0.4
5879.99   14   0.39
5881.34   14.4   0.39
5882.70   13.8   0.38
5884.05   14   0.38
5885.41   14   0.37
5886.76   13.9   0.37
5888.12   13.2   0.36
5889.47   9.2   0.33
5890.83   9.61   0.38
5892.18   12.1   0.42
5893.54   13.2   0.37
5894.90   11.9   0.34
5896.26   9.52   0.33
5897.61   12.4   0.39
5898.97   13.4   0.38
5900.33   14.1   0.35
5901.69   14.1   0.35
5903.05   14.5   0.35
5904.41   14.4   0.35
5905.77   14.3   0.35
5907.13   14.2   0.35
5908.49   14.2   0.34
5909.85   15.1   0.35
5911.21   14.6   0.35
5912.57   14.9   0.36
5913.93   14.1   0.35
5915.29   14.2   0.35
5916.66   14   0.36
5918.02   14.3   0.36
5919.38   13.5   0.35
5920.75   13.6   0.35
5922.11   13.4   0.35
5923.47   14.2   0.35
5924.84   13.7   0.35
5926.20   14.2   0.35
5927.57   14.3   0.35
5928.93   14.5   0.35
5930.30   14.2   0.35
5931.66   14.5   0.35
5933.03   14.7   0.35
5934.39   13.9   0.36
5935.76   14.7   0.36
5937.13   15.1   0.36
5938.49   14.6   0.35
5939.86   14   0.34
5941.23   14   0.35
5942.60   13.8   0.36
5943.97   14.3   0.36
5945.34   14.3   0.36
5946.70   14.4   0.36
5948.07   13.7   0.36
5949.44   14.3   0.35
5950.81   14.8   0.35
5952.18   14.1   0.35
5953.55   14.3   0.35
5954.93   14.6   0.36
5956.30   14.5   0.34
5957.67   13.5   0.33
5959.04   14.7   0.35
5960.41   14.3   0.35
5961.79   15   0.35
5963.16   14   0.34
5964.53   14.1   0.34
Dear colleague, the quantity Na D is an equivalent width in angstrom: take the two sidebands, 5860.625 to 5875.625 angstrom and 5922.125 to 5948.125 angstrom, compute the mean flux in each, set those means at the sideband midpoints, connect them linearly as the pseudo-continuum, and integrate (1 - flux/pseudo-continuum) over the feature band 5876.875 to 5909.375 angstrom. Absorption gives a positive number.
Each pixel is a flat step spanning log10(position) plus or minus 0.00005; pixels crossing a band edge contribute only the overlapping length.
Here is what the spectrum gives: 2.6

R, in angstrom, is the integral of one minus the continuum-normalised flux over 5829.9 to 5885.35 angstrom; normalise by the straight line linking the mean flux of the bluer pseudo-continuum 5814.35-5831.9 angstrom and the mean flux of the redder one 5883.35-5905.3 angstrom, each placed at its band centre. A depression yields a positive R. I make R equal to -2.30 angstrom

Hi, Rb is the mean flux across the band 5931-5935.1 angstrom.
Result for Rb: 14.4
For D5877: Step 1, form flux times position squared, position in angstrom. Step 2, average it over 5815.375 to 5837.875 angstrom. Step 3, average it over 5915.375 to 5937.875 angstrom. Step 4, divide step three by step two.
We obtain 1.0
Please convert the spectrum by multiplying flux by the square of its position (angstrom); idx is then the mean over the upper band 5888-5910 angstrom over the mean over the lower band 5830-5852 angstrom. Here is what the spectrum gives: 0.9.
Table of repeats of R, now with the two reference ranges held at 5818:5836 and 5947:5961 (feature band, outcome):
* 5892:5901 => 1.3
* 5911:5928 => 0.4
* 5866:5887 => 0.4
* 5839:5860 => 0.6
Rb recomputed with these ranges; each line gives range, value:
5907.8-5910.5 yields 14.6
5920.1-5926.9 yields 13.8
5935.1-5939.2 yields 14.8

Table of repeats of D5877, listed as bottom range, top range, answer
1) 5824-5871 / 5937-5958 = 1.02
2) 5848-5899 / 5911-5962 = 1.07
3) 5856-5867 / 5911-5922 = 1.01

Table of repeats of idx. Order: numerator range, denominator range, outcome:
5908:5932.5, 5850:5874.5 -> 1.01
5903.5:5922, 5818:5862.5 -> 1.00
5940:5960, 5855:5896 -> 1.07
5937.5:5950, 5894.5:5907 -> 1.09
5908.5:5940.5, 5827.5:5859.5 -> 1.01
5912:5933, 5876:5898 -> 1.12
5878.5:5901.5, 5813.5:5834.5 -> 0.87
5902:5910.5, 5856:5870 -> 1.03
